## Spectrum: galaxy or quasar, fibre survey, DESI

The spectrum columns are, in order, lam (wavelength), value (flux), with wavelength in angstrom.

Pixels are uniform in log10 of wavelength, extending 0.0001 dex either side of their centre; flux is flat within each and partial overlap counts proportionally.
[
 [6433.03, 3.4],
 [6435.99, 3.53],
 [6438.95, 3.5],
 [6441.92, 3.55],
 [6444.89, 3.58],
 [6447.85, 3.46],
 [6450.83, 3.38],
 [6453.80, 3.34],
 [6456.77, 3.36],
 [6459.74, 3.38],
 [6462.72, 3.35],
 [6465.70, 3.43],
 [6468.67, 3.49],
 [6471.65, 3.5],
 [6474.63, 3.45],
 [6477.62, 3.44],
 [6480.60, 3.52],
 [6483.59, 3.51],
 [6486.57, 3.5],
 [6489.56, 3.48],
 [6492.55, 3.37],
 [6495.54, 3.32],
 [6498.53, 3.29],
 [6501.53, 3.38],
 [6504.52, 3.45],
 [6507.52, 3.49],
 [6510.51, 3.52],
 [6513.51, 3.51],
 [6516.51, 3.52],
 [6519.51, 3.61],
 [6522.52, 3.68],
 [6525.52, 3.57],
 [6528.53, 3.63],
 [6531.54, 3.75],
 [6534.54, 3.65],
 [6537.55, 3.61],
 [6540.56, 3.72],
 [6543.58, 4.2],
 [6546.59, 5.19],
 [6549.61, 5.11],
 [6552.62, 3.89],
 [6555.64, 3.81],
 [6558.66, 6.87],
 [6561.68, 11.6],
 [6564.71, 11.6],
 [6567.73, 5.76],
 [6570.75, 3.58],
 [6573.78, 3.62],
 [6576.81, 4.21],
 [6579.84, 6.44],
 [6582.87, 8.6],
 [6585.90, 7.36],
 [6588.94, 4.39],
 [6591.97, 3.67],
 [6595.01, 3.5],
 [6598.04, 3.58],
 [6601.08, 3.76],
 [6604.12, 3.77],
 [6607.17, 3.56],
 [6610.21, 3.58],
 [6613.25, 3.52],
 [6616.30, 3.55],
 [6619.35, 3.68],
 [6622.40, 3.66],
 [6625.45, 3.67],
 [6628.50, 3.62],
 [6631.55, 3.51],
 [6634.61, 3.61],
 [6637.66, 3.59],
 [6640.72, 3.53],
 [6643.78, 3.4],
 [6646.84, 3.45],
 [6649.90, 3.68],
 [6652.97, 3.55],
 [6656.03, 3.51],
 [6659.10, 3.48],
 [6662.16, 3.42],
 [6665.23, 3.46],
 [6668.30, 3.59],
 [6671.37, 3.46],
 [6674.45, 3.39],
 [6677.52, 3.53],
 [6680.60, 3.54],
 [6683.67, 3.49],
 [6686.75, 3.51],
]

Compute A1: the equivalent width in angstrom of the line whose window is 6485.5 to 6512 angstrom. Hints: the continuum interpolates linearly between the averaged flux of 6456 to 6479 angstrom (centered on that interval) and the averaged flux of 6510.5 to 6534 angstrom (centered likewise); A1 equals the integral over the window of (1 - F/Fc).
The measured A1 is 0.8 angstrom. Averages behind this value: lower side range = 3.43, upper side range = 3.61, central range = 3.42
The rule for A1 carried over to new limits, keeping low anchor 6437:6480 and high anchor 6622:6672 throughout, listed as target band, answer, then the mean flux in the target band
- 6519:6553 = -4.84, 3.98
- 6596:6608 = -0.51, 3.67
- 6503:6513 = -0.05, 3.49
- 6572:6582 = -4.19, 4.97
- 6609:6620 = -0.16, 3.57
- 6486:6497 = 0.16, 3.41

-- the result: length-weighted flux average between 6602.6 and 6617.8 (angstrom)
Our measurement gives 3.6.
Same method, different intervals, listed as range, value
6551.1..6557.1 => 3.86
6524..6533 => 3.65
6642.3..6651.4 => 3.51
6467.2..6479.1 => 3.47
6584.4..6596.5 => 4.73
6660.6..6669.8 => 3.49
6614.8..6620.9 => 3.61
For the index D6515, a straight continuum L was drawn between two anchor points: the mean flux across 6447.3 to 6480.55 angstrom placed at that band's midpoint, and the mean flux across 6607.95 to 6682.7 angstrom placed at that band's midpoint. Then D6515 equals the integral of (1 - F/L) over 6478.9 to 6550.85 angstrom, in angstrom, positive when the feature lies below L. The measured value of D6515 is -4.8 angstrom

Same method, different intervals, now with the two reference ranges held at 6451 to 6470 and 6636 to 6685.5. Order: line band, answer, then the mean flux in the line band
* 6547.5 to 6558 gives -3.3 angstrom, 4.53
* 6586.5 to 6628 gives -3.5 angstrom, 3.76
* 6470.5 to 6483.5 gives -0.3 angstrom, 3.48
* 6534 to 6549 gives -3.2 angstrom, 4.16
